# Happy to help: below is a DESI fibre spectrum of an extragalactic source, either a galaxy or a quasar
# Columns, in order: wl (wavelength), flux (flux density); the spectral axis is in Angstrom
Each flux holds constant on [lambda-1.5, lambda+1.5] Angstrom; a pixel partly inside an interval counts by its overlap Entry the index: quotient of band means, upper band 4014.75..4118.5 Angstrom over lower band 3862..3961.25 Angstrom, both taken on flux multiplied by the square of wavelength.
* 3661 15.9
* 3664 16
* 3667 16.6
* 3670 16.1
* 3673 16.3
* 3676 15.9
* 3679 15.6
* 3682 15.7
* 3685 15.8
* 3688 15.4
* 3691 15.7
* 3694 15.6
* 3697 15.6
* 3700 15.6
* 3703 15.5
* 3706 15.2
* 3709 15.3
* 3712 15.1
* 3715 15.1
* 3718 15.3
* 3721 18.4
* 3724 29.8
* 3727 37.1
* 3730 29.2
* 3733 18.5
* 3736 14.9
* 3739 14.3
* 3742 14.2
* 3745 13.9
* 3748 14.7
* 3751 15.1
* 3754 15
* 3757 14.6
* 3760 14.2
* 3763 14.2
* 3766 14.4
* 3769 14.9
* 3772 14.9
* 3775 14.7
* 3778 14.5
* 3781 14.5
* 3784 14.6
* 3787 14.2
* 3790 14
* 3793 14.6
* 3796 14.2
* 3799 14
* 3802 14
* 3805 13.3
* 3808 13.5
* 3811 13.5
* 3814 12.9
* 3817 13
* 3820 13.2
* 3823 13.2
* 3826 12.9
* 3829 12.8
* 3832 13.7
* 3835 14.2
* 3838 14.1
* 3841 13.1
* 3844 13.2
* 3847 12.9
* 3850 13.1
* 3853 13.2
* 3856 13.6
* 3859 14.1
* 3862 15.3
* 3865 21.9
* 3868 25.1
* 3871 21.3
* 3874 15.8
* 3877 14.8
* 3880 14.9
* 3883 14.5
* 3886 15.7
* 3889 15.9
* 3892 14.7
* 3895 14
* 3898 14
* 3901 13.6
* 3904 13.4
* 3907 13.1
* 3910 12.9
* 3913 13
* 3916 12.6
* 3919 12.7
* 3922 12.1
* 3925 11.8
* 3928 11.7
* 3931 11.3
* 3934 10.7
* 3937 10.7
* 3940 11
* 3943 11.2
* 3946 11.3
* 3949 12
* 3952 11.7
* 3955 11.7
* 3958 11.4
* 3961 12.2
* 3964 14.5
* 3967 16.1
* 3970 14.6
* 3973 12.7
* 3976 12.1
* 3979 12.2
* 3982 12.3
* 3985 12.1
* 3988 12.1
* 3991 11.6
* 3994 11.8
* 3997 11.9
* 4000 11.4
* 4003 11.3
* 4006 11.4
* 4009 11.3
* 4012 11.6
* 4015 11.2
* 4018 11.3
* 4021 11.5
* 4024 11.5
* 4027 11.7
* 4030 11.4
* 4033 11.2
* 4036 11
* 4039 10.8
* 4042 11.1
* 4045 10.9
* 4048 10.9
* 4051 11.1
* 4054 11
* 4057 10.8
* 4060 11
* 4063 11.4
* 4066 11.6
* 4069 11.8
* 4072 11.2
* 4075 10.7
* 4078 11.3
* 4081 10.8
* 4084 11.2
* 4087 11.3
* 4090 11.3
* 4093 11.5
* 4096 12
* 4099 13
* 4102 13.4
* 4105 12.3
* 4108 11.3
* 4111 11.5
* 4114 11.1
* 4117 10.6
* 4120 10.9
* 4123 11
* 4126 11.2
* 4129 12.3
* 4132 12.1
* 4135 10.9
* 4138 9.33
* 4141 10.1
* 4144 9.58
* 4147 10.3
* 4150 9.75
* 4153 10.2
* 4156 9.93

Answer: 0.9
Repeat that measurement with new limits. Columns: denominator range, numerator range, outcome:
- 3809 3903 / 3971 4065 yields 0.84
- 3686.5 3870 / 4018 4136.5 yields 0.85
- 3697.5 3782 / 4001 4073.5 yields 0.78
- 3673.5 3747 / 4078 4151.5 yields 0.78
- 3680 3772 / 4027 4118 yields 0.80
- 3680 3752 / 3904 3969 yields 0.78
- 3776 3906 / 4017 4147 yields 0.87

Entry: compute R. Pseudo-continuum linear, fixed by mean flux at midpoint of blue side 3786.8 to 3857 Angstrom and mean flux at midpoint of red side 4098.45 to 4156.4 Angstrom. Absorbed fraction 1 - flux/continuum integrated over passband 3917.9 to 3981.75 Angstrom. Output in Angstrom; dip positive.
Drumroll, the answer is 1.4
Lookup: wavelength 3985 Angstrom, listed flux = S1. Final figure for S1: 12.1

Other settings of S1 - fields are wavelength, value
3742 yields 14.2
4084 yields 11.2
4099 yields 13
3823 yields 13.2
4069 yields 11.8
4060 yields 11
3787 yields 14.2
